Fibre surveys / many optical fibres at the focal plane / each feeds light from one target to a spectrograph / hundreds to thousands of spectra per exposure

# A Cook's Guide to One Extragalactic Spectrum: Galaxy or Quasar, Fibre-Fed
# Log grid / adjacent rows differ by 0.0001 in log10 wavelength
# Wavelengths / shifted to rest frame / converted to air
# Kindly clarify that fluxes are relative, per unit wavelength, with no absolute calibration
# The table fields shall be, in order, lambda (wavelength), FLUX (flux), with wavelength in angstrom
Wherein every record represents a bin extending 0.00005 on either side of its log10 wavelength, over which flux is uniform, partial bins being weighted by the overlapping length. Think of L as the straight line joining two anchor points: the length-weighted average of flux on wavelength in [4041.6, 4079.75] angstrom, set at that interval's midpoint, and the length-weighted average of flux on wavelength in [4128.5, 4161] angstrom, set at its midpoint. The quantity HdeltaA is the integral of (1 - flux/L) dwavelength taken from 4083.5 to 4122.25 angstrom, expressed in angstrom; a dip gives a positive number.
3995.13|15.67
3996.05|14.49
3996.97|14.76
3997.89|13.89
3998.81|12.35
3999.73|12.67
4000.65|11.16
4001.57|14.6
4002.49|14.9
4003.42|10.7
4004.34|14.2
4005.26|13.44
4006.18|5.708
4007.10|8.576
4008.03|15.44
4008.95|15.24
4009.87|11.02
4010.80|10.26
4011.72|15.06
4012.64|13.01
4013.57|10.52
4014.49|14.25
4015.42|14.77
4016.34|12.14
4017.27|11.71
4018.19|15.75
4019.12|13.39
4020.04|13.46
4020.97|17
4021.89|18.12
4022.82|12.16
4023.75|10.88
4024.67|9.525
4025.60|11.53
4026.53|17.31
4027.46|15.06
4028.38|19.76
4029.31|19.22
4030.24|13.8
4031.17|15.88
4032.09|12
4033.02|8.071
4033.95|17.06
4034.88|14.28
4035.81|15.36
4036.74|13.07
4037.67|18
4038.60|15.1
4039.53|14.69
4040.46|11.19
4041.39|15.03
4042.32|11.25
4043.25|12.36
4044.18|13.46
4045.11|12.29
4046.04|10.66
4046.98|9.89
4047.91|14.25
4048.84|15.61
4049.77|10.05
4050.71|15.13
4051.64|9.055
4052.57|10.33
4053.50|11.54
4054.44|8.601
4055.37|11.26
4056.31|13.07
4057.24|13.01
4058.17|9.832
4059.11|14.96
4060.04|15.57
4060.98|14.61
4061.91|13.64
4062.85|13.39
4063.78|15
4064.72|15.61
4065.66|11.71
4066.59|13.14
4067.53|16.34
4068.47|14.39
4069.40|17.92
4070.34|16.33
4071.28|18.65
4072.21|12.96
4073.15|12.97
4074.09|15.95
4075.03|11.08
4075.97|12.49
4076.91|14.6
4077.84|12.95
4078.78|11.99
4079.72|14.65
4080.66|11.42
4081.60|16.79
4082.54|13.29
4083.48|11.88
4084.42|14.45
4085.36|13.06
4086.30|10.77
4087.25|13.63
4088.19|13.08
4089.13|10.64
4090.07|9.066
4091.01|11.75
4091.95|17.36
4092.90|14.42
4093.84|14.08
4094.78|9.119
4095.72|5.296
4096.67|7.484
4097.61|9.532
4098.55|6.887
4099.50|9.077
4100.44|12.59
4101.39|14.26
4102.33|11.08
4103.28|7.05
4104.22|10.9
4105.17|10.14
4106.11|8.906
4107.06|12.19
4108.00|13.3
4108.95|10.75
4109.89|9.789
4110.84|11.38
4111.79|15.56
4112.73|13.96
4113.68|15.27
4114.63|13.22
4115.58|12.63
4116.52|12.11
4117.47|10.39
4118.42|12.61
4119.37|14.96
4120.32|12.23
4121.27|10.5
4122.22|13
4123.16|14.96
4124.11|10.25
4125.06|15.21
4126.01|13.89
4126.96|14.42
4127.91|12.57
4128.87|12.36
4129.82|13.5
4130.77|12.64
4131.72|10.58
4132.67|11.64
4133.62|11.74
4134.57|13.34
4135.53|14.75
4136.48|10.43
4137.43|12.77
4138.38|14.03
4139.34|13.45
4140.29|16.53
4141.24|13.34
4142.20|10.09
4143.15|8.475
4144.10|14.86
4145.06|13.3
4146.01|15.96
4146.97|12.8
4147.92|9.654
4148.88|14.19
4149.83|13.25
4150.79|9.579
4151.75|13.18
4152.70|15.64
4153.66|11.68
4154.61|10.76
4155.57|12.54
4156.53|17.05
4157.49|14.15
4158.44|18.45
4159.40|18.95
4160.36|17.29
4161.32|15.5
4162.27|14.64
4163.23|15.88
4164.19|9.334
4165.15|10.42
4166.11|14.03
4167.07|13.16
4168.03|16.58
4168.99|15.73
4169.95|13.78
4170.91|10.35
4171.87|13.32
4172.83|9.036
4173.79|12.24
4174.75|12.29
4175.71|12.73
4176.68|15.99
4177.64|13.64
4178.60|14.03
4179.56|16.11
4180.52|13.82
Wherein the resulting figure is 4.75 angstrom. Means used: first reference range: 13.2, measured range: 11.7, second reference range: 13.3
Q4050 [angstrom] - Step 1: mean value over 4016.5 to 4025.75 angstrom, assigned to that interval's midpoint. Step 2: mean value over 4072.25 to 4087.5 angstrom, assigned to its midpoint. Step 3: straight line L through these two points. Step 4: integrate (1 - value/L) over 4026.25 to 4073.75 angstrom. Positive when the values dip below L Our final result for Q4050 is -1.7 angstrom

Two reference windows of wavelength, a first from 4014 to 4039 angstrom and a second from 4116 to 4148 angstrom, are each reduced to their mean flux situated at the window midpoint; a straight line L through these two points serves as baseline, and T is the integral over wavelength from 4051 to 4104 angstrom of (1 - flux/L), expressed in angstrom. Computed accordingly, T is 4.0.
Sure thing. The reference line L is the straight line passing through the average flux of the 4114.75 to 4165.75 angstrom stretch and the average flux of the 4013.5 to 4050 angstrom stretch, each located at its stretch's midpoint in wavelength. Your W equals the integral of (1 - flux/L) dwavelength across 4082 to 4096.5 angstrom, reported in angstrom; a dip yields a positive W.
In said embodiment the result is 1.5 angstrom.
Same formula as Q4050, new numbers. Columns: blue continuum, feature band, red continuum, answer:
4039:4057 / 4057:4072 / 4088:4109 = -3.8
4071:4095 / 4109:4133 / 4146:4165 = 1.4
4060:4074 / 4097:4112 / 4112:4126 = 3.1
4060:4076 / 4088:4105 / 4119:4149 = 3.8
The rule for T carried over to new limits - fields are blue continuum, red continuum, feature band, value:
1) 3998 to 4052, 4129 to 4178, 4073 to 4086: 0.0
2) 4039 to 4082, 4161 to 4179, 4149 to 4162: -1.2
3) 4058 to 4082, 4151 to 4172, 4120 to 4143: 2.3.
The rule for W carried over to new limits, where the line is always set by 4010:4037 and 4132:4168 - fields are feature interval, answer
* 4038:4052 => 1.1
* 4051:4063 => 1.4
